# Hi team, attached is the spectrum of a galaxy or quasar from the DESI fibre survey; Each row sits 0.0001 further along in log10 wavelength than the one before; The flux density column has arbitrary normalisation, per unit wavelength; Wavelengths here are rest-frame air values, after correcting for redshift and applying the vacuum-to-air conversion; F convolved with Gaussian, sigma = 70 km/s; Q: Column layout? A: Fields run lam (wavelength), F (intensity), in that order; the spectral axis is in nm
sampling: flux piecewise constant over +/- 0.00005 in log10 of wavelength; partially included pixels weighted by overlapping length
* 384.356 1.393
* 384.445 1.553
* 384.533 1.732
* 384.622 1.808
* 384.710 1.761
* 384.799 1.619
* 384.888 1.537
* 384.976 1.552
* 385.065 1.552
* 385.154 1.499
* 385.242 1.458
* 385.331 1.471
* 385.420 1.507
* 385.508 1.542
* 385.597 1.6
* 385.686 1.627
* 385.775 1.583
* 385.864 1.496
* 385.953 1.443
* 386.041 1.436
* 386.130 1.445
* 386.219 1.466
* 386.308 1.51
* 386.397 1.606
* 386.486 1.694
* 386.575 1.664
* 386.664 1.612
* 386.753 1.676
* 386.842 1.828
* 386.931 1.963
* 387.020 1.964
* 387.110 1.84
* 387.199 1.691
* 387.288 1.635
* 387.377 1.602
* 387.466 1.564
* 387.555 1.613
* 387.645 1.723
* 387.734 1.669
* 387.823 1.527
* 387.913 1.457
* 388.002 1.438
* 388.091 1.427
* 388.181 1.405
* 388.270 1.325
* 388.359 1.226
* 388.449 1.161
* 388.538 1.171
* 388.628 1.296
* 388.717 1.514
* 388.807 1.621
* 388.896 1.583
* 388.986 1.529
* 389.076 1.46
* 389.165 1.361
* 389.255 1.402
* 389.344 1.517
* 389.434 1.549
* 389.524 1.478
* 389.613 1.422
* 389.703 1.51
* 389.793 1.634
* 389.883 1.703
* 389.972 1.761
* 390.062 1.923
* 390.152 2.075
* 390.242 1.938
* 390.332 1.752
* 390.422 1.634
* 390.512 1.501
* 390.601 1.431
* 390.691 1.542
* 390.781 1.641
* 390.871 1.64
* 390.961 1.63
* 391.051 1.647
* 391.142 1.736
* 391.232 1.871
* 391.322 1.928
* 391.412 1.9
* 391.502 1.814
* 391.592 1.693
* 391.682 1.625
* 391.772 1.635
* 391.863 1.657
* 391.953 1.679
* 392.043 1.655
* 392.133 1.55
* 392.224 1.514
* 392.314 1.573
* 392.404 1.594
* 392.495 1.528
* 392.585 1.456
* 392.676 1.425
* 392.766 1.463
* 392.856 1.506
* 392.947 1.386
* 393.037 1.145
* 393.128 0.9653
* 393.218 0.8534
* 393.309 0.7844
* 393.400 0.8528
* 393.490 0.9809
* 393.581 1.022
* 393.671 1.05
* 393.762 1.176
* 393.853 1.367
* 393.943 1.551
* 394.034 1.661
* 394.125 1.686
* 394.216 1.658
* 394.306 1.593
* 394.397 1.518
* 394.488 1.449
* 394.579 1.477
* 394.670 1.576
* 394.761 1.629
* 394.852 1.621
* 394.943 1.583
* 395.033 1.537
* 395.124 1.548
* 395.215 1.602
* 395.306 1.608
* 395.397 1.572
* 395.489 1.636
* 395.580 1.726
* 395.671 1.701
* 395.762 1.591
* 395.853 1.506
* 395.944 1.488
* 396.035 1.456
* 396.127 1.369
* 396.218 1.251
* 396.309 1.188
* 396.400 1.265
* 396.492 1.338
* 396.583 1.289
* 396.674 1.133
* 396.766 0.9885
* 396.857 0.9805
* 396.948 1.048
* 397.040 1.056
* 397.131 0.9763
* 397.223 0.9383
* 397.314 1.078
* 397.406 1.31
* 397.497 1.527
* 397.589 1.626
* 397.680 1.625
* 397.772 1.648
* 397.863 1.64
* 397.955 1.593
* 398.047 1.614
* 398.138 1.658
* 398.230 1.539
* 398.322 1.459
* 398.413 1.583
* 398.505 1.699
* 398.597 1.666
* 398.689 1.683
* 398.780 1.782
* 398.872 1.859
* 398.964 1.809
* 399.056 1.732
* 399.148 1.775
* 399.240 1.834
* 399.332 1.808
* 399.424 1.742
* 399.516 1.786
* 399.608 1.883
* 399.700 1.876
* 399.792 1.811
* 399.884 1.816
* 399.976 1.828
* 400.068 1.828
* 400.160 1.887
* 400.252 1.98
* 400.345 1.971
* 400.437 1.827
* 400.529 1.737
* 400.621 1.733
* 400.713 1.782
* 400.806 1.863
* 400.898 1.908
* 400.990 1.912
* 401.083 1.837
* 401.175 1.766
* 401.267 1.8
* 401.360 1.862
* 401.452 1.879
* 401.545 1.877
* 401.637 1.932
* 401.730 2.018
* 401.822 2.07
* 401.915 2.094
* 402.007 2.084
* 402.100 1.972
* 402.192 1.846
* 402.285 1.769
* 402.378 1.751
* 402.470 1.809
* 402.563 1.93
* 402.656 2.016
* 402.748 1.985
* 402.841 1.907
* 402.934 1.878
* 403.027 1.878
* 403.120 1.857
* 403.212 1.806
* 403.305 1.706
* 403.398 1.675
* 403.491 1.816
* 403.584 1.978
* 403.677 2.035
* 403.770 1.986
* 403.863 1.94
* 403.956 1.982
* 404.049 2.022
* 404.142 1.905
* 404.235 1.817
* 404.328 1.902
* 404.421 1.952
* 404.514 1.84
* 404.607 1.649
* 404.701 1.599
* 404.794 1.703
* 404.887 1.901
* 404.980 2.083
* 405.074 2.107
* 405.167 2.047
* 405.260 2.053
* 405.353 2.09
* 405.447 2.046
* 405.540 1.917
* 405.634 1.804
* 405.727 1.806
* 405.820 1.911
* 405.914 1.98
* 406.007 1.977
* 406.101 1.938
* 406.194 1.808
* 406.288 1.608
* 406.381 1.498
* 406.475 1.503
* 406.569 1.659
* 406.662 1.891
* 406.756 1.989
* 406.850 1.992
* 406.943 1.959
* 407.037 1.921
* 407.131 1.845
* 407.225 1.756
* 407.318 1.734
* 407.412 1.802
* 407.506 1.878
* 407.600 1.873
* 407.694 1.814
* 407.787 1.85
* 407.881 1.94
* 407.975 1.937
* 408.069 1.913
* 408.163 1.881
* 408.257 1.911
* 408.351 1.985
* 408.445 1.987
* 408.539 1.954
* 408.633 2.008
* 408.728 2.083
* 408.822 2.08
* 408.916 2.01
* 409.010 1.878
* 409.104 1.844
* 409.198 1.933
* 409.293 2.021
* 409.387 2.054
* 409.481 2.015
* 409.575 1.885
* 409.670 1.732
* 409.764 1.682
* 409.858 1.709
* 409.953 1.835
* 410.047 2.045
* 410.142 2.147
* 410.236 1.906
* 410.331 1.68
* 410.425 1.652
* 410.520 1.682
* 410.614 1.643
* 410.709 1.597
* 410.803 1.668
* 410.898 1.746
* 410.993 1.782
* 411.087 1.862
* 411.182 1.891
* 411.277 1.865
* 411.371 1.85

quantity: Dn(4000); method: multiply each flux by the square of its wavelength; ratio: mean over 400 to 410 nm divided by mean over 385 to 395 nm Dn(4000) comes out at 1.33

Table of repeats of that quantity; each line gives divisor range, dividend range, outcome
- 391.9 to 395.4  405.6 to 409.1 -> 1.41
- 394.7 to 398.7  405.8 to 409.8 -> 1.38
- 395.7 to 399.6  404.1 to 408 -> 1.31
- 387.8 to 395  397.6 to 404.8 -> 1.28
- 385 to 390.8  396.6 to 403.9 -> 1.18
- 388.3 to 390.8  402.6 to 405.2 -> 1.31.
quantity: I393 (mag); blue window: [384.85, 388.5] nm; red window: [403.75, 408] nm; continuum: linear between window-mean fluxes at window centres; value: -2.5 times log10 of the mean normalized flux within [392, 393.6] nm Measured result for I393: 0.27 mag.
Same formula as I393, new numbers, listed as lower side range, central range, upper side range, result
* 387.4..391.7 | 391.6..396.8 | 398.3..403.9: 0.18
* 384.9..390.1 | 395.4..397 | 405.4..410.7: 0.24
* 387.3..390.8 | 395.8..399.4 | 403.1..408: 0.17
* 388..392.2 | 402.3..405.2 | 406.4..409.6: -0.03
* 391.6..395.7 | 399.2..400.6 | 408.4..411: -0.14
